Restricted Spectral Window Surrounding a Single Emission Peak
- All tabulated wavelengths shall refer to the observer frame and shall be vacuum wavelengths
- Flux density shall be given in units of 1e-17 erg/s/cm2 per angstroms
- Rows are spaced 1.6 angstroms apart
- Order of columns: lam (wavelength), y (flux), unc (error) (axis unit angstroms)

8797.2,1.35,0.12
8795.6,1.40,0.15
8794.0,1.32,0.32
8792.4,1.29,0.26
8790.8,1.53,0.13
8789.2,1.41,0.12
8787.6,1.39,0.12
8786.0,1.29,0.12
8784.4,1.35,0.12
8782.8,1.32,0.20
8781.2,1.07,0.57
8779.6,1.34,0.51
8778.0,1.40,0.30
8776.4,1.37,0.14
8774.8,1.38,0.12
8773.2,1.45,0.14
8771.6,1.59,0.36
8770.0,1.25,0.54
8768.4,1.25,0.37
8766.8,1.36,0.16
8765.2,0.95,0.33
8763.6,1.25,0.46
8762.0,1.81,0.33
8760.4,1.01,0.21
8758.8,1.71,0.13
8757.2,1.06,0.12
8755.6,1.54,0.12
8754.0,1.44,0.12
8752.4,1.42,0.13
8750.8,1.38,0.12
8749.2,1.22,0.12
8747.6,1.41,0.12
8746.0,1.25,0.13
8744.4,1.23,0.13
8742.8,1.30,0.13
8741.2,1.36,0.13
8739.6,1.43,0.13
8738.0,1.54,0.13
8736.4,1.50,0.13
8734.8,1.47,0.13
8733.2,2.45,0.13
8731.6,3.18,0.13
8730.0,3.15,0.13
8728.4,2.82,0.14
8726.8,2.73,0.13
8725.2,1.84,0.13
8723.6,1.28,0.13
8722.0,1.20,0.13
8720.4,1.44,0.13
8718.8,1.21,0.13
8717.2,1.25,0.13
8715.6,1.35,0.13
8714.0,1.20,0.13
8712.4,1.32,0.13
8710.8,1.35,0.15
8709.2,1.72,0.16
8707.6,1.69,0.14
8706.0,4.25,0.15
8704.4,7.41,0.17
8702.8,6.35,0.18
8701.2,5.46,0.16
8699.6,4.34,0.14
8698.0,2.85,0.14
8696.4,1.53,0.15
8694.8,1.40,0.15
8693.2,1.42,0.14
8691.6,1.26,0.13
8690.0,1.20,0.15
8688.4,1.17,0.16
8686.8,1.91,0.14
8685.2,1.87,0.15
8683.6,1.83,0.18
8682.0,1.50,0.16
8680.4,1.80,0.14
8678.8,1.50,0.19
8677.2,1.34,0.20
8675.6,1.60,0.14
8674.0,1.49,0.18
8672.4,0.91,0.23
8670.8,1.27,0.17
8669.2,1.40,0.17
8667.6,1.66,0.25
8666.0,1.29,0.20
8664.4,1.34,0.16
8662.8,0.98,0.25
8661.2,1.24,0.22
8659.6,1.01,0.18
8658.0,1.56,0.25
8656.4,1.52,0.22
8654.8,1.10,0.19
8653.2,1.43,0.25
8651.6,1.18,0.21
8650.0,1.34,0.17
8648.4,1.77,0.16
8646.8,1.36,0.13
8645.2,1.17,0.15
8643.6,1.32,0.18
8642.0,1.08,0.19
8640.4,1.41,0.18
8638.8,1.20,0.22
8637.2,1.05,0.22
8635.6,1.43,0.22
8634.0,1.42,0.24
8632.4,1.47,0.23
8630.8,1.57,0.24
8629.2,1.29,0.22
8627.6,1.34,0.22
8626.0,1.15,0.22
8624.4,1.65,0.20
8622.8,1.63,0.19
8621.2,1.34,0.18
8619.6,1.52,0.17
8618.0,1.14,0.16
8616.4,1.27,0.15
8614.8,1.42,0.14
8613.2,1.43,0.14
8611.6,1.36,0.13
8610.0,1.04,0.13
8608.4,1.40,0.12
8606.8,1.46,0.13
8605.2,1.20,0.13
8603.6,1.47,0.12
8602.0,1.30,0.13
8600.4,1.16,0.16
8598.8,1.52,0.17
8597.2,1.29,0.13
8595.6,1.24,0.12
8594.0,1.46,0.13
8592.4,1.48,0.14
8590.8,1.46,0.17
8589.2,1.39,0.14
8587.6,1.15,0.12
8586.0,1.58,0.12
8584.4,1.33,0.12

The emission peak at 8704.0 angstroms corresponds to Halpha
